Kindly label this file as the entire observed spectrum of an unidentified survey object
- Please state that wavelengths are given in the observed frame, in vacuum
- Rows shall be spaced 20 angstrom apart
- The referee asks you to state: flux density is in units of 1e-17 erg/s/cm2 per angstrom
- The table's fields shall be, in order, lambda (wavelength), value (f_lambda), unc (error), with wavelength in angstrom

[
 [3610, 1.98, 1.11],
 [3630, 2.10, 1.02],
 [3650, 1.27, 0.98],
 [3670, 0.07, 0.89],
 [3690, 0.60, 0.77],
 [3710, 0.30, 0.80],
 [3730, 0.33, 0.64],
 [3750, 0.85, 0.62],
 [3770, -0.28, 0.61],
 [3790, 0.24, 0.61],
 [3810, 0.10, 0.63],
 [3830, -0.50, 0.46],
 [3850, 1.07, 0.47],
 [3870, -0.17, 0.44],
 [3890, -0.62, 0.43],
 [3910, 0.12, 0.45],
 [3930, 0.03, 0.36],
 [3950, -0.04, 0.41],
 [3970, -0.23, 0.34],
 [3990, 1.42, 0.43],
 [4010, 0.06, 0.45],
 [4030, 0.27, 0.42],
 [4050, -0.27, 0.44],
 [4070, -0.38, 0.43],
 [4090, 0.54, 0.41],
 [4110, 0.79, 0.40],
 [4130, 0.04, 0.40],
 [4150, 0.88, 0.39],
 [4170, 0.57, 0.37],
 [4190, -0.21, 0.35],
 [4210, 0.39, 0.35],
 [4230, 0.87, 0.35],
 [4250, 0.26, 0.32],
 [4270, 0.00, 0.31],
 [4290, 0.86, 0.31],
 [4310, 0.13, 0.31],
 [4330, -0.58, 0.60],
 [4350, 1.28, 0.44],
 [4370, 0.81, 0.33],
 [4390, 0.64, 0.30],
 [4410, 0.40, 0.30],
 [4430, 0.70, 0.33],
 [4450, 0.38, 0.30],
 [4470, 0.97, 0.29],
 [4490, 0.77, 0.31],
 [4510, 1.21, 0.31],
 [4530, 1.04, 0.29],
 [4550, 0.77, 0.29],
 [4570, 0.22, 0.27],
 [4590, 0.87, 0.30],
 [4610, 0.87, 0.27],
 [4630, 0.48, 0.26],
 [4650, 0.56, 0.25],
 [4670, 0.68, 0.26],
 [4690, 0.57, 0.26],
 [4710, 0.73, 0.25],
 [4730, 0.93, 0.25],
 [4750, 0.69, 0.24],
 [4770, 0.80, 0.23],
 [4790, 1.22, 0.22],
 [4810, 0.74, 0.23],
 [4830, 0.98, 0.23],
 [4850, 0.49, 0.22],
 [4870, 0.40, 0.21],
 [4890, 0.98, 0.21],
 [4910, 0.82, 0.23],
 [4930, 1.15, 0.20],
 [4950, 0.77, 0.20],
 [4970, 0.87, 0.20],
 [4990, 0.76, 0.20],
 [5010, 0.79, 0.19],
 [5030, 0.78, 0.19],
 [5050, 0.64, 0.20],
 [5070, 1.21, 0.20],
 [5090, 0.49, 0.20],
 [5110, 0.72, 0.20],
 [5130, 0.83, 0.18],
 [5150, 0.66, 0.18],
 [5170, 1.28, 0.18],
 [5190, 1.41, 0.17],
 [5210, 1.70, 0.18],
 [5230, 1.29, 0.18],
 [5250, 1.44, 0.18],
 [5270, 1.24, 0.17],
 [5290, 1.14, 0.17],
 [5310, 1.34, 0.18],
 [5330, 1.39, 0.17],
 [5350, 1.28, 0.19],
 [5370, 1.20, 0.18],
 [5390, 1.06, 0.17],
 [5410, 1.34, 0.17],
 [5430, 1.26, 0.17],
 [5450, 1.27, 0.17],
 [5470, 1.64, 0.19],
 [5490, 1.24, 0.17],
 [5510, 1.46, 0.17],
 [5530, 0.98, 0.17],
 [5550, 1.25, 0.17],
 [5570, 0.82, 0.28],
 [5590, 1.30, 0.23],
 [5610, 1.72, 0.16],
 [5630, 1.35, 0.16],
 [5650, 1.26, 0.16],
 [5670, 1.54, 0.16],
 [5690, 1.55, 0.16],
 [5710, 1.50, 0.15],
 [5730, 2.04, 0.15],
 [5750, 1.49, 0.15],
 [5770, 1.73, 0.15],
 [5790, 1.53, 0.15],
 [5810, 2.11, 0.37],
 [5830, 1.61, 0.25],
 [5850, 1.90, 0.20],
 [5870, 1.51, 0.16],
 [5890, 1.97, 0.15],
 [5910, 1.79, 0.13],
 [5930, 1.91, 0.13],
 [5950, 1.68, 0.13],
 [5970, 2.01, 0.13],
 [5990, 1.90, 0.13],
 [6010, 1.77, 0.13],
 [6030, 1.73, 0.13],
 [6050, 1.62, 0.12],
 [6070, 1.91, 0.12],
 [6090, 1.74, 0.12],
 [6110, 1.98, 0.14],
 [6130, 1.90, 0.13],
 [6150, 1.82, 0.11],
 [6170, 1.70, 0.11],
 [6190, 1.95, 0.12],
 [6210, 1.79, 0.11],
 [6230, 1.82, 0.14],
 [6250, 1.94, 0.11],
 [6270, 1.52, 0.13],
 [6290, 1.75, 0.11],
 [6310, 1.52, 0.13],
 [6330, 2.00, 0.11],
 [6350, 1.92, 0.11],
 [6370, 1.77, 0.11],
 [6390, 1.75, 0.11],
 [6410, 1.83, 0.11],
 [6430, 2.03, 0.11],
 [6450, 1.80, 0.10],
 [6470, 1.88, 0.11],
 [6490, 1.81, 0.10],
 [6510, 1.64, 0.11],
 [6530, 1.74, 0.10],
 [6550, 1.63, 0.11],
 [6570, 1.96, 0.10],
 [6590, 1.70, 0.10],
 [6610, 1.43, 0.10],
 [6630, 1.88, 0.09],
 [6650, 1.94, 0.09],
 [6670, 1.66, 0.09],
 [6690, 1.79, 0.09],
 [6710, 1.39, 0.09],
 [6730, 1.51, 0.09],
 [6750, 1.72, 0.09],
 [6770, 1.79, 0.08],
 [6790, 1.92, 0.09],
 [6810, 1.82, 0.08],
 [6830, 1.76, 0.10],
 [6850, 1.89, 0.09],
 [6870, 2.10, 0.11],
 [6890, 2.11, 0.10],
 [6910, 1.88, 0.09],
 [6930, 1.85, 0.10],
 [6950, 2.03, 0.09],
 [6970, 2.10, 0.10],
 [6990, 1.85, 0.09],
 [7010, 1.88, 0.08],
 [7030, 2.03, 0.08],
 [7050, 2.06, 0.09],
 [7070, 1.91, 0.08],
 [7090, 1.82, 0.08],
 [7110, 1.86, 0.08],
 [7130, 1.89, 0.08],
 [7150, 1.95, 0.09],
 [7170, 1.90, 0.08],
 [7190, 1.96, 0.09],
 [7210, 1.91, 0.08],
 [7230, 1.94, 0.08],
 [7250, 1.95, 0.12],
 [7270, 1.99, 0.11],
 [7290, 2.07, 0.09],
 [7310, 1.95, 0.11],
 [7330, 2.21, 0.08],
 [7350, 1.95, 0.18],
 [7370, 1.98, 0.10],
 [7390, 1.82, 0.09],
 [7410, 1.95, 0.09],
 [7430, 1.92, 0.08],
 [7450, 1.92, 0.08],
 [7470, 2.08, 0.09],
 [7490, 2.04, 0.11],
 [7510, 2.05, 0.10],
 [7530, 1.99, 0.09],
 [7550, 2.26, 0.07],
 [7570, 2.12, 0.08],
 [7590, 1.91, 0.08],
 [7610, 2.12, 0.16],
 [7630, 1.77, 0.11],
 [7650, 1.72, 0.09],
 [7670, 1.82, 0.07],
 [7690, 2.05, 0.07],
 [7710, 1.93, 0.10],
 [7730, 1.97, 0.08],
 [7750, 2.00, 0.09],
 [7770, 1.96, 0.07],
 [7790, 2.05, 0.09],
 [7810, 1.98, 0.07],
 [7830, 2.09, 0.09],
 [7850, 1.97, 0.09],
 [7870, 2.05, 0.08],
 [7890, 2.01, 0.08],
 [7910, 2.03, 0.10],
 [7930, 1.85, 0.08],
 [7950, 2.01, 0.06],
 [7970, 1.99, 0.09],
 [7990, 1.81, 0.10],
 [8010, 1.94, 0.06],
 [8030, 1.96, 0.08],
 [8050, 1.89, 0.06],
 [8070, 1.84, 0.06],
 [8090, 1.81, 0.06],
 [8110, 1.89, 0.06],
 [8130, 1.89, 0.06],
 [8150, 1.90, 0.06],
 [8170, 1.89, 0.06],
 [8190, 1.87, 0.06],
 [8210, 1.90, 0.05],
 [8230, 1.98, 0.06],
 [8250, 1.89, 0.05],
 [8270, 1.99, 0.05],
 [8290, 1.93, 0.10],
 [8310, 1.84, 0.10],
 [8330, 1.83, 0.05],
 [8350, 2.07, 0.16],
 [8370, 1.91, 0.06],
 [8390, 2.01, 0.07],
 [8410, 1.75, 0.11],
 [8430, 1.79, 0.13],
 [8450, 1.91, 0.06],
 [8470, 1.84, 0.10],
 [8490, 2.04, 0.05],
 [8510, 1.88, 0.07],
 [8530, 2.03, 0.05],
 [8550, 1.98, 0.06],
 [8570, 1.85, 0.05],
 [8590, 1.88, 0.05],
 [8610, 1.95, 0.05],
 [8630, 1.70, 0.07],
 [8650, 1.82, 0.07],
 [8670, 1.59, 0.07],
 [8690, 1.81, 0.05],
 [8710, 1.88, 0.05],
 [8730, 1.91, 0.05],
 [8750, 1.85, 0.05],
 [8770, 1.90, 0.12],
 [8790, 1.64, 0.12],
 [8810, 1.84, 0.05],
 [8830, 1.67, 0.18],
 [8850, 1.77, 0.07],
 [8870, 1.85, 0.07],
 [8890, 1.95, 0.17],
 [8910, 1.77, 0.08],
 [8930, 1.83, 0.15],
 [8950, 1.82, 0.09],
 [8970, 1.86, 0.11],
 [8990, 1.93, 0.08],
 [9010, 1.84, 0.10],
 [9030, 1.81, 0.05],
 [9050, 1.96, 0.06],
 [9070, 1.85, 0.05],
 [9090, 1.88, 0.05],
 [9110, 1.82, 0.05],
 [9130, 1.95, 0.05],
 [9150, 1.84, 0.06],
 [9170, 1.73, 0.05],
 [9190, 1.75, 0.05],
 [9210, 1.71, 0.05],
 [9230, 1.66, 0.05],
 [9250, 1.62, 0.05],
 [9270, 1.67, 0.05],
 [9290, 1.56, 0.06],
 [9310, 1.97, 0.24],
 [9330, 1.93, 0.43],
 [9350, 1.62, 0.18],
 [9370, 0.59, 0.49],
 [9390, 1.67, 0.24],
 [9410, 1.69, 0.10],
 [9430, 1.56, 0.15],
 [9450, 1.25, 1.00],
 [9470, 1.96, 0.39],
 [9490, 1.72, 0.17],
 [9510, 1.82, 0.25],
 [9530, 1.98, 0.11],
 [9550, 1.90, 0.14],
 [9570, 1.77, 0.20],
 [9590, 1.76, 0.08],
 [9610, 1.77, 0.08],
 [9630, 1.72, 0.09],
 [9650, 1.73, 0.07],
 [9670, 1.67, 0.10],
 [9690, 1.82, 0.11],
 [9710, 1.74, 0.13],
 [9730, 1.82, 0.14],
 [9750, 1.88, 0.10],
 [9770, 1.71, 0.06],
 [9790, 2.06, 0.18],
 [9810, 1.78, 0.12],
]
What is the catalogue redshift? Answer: 0.296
